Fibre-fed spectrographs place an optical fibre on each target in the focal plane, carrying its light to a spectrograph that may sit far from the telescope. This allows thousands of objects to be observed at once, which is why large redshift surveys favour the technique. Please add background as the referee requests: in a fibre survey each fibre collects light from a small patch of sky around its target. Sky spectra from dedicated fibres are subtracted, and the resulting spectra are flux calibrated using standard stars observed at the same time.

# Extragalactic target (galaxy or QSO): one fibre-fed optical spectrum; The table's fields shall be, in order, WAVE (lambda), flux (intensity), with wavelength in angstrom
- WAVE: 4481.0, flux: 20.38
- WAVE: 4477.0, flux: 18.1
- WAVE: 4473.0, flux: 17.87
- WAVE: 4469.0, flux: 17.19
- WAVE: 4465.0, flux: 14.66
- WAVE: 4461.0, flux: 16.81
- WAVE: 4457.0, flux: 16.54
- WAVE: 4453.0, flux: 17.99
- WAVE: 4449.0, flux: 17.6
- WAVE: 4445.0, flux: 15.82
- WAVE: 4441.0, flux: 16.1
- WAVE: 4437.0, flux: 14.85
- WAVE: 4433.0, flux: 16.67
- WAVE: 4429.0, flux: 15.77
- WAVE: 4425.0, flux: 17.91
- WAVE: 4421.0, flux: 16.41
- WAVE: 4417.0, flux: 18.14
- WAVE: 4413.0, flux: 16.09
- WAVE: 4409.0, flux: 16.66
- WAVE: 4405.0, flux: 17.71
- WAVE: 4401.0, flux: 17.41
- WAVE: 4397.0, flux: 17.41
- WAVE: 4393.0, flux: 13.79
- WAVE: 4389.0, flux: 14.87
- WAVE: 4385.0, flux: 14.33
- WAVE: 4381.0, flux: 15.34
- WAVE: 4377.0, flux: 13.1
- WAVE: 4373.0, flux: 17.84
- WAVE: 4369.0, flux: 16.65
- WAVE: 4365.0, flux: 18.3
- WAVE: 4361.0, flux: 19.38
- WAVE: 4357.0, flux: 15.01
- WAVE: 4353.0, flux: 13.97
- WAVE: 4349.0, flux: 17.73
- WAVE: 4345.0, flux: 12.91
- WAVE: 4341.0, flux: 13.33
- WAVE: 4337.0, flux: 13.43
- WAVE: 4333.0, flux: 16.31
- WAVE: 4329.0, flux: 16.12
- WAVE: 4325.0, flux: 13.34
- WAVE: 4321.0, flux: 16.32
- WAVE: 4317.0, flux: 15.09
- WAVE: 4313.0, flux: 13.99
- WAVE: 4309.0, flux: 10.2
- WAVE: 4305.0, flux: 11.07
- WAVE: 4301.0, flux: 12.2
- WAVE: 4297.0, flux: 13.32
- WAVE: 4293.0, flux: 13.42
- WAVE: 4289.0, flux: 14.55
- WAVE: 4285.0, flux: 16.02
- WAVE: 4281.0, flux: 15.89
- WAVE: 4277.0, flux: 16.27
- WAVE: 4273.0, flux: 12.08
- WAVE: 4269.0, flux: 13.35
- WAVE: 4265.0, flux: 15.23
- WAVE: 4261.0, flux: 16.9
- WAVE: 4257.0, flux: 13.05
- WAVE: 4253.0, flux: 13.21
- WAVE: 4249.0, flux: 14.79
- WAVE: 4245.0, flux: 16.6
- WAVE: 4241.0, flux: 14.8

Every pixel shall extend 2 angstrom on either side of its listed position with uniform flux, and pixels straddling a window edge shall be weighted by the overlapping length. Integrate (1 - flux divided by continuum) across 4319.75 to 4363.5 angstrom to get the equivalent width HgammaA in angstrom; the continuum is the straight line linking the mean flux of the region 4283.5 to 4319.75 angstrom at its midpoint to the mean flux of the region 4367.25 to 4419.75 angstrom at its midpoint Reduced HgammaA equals -2.2 angstrom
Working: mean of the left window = 13.3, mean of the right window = 16.1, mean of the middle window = 15.3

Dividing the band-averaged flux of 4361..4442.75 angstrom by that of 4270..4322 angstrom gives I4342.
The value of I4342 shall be 1.18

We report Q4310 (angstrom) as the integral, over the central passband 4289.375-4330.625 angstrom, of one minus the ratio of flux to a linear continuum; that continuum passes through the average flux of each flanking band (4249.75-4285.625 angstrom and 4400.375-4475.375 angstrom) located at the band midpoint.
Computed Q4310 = 4.4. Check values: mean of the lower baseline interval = 14.6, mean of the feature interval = 13.5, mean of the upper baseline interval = 16.7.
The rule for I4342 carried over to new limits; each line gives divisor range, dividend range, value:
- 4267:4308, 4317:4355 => 1.08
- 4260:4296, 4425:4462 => 1.12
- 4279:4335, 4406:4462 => 1.18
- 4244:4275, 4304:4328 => 0.95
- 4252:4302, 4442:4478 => 1.18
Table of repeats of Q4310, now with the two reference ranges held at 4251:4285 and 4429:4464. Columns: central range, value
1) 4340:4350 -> 0.6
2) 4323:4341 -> 0.7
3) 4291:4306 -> 2.3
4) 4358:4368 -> -1.7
